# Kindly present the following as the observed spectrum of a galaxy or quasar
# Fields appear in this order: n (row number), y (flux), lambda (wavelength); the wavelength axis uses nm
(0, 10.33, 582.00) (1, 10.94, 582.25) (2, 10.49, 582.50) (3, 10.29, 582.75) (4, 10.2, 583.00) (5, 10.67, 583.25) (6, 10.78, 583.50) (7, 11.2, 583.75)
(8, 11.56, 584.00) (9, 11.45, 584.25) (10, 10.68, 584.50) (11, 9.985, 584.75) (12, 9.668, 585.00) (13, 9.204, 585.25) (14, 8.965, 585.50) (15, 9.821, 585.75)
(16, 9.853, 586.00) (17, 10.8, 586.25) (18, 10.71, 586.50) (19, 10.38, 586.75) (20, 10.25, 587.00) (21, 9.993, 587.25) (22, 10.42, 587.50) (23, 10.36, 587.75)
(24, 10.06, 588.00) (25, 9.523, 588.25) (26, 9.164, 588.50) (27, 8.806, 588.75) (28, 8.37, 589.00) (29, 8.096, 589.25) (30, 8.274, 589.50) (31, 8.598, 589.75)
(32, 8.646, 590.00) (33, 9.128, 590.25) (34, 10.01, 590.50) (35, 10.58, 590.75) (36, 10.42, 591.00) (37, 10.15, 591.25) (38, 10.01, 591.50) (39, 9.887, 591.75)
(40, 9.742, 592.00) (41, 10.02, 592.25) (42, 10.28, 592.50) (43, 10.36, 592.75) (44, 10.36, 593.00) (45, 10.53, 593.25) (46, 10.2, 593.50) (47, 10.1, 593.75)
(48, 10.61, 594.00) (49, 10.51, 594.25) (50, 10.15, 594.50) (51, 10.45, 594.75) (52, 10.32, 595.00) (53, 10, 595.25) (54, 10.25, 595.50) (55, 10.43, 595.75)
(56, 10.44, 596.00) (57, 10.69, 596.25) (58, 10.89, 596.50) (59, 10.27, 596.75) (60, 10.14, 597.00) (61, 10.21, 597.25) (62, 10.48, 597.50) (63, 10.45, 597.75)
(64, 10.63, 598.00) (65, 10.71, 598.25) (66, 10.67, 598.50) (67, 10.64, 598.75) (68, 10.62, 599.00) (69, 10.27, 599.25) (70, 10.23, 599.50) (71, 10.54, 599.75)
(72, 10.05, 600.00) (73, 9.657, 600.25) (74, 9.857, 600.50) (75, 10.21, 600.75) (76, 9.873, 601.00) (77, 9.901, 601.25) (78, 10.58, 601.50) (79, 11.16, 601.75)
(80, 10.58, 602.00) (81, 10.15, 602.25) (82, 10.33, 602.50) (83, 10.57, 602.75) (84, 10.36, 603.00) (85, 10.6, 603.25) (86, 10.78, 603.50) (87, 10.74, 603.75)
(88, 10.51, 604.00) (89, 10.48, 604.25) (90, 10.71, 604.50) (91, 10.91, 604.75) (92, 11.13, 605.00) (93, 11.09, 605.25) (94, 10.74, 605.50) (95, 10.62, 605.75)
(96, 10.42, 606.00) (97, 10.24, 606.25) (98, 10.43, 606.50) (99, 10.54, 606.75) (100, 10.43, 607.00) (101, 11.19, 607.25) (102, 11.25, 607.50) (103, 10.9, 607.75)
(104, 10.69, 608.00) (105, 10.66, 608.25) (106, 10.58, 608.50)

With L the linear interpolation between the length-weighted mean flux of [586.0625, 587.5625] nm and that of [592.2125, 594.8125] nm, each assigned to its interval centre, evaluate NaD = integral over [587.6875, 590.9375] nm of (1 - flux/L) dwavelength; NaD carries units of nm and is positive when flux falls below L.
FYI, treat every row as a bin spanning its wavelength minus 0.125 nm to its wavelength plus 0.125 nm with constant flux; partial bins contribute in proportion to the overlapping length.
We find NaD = 0.37 nm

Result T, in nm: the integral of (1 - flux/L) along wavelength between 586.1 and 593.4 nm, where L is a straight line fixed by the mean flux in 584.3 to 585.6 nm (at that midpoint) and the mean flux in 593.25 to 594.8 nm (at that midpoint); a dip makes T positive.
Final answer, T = 0.22 nm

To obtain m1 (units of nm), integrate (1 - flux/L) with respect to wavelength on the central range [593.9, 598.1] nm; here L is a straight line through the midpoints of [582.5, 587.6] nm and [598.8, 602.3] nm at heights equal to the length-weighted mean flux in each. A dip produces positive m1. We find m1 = -0.04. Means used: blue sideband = 10.3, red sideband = 10.3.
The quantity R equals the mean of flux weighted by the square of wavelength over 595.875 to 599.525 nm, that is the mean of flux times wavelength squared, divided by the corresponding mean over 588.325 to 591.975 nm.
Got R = 1.16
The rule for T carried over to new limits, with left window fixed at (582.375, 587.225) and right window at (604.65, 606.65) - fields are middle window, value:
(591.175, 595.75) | 0.119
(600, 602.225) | 0.085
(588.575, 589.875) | 0.246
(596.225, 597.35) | 0.014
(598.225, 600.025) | 0.019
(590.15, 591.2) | 0.039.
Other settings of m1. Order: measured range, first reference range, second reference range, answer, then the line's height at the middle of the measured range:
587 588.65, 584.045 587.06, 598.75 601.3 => 0.040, 10.2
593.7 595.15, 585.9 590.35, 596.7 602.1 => -0.055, 9.99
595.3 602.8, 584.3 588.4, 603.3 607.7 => 0.086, 10.5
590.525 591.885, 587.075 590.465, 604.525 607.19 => -0.110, 9.43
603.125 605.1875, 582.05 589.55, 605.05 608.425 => -0.021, 10.6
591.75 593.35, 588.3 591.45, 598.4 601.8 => -0.116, 9.49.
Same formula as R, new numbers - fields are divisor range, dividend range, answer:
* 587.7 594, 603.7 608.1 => 1.16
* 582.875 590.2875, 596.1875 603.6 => 1.10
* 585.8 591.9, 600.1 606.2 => 1.14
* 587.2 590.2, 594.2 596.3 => 1.15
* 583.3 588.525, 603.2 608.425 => 1.12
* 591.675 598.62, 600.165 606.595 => 1.04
